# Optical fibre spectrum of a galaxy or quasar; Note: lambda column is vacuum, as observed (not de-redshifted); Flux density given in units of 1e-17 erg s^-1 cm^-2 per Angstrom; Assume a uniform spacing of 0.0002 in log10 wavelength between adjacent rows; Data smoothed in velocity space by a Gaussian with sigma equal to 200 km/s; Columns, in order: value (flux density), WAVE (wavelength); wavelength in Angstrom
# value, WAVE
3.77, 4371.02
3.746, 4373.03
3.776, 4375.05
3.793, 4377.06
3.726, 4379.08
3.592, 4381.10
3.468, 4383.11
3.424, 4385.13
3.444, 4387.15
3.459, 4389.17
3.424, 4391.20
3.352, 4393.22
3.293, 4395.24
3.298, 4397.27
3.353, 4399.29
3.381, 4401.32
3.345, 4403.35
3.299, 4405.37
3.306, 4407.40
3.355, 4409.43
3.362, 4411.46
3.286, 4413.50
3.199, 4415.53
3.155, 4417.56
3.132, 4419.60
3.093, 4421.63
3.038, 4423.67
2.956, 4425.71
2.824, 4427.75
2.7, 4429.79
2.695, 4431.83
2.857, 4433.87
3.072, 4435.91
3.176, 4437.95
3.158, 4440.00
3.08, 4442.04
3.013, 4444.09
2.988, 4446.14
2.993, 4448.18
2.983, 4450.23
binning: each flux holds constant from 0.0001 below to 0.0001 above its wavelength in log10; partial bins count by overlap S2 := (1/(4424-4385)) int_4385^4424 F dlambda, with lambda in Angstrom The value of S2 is 3.3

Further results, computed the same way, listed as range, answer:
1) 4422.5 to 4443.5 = 2.96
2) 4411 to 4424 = 3.18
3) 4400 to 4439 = 3.12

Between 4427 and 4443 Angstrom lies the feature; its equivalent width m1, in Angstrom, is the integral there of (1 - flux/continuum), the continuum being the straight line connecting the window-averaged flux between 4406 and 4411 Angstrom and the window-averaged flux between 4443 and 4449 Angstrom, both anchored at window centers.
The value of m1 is 0.8 Angstrom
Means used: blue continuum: 3.33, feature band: 2.95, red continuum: 3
